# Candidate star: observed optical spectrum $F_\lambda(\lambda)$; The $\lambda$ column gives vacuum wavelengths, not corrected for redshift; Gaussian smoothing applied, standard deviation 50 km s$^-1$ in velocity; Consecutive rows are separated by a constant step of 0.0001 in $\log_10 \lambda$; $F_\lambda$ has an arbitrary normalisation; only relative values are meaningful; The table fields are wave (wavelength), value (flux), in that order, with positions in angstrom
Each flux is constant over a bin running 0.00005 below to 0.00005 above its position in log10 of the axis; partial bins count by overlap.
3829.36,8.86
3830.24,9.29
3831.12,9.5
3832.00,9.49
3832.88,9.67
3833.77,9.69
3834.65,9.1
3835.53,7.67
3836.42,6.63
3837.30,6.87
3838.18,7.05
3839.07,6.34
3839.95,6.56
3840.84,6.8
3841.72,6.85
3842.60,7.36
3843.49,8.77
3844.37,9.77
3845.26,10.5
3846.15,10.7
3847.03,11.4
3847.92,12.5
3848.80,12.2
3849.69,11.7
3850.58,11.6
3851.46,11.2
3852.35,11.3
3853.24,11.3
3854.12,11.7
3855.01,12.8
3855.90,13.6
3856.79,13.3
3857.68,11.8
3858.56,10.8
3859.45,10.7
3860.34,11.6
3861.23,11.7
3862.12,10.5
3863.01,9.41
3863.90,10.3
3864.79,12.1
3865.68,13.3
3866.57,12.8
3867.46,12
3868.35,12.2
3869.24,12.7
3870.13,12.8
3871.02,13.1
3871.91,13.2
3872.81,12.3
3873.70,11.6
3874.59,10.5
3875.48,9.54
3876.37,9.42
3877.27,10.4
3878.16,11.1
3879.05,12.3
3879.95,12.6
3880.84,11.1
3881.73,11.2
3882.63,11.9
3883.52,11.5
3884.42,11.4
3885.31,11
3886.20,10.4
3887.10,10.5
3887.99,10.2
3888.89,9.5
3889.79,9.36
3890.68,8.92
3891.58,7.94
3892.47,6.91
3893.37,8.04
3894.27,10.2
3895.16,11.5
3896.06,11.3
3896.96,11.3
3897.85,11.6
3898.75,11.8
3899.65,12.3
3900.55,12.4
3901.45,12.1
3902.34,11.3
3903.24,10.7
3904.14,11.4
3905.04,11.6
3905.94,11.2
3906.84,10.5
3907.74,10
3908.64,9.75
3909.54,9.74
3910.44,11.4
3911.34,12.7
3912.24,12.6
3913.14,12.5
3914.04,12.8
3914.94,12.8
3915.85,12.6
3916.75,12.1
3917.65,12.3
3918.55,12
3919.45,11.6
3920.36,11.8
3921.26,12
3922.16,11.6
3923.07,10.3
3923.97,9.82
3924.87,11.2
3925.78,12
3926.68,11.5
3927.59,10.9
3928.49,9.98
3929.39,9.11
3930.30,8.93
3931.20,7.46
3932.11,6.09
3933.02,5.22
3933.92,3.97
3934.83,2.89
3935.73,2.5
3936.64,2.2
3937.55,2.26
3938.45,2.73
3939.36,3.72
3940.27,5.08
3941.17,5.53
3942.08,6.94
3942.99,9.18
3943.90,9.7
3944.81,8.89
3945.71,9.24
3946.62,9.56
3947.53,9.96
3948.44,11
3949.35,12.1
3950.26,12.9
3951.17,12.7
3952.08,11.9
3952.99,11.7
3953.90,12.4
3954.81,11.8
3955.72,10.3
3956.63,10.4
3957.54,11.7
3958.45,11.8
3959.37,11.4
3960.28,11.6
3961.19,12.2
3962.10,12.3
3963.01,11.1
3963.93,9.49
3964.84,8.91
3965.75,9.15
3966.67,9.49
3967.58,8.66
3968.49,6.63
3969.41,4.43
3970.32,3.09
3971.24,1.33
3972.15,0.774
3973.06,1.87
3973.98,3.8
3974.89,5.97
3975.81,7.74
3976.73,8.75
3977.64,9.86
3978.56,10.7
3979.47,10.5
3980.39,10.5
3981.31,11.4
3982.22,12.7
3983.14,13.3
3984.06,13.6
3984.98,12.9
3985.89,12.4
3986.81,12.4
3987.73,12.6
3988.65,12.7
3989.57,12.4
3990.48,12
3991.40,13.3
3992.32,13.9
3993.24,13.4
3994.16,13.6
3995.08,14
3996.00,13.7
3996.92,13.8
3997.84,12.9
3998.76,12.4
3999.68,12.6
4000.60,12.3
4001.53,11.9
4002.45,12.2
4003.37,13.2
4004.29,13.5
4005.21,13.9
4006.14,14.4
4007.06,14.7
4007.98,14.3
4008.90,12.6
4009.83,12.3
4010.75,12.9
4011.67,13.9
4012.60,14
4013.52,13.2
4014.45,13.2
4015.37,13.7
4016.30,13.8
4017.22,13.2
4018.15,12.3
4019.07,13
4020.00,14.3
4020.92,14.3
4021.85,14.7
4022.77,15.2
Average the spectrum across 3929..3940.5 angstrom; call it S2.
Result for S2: 4.75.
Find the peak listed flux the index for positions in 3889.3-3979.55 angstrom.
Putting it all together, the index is 12.9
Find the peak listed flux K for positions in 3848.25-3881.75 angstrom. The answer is 13.6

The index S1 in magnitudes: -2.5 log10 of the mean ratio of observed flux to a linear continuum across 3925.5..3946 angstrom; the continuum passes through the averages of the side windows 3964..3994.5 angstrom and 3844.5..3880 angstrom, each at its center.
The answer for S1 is 0.47 mag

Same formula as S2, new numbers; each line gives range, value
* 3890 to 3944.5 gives 9.53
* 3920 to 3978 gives 8.45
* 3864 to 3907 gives 11.1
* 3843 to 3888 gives 11.5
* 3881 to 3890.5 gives 10.7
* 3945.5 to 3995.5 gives 10.3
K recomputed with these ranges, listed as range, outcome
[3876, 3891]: 12.6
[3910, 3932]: 12.8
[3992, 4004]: 14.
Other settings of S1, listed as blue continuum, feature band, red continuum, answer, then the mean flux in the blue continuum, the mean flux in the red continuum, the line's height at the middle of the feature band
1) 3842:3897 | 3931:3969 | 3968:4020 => 0.28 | 11.1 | 11.4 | 11.3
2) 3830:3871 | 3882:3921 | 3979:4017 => 0.03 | 10.4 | 13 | 11.3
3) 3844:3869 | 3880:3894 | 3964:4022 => 0.15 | 11.6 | 11.3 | 11.6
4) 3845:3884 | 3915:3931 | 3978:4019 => 0.10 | 11.6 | 12.9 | 12.2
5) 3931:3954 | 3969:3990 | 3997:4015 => 0.23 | 7.54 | 13.2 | 10.8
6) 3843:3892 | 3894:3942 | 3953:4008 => 0.15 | 11.3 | 10.8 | 11.1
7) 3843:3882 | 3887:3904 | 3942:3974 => 0.03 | 11.5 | 9.27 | 10.7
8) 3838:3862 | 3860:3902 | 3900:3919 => 0.00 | 10.5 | 11.6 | 11.1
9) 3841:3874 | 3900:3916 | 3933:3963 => -0.16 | 11.4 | 8.82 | 9.96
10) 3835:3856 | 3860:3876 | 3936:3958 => -0.23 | 9.65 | 8.86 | 9.48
